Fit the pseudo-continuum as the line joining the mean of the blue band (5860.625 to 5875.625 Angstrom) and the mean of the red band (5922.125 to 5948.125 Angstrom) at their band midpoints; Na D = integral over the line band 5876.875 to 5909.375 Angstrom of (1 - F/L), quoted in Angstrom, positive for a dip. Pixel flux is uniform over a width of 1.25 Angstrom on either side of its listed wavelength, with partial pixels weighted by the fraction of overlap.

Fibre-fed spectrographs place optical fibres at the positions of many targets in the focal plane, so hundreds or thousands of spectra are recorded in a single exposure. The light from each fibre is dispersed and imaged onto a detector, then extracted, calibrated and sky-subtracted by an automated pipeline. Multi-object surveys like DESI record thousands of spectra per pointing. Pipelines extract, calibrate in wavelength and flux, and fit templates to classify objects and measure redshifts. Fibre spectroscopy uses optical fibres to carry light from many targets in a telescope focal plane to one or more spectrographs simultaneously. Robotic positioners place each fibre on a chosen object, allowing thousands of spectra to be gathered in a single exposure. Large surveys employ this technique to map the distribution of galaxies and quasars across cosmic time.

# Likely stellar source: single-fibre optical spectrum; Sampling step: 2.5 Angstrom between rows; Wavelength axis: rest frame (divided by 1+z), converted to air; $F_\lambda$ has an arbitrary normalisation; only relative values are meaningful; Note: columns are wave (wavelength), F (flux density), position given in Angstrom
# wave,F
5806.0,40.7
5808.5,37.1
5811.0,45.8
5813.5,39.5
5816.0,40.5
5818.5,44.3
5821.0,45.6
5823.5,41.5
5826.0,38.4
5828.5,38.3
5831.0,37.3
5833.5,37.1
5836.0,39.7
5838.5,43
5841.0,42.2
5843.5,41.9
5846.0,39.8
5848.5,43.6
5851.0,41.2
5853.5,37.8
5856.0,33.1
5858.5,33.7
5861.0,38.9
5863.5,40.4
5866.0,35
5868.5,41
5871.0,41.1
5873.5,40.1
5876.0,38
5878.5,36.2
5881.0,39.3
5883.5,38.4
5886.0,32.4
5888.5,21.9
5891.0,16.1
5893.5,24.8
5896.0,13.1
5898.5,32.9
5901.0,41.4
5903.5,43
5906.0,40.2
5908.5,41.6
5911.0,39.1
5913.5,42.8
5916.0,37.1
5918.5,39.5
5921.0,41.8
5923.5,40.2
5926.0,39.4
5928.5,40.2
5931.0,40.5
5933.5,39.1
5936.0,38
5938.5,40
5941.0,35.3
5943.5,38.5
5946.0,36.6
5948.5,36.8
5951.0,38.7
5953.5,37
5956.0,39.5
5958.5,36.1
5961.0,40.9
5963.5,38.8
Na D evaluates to 5.6 Angstrom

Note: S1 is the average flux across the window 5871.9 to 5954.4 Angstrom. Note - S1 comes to 36.4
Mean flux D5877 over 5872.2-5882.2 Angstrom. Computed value 38.4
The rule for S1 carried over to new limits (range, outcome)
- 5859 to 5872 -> 38.9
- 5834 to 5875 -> 39.5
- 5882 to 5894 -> 27.1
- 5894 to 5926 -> 37.5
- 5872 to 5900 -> 30.5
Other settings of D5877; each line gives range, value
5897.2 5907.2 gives 39.2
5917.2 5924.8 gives 40.5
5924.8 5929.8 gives 39.8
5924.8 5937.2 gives 39.4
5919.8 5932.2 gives 40.4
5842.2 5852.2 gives 41.6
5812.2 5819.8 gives 41.5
